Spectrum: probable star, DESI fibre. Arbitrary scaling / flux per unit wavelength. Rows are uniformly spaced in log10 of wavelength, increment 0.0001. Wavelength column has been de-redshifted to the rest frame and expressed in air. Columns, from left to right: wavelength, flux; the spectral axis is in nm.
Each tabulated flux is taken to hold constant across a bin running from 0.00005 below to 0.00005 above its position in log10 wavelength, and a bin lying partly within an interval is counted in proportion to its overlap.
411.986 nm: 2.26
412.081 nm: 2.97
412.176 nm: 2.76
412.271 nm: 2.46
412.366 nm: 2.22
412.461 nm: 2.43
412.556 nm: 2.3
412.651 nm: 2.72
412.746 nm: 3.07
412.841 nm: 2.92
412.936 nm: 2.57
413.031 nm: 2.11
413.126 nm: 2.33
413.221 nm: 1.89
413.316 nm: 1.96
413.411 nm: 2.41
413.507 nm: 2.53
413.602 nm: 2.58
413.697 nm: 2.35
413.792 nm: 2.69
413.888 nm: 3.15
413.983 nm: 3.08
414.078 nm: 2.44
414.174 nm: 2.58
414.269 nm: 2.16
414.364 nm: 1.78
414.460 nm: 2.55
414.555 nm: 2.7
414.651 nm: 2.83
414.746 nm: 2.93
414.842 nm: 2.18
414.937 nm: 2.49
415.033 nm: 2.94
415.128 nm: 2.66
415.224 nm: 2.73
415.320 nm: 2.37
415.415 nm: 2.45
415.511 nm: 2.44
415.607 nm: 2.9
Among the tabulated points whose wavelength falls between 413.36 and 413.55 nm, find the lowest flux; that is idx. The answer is 2.41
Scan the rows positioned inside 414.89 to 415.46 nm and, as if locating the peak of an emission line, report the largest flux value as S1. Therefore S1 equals 2.94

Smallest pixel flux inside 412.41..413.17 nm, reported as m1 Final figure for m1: 2.11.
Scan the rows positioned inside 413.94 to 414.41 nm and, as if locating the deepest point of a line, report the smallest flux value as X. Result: 1.78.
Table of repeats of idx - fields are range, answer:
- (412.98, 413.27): 1.89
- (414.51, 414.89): 2.18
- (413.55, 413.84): 2.35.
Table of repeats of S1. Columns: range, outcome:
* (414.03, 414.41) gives 2.58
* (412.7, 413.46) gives 3.07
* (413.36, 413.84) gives 2.69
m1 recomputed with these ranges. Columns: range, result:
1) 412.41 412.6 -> 2.3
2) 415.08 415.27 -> 2.66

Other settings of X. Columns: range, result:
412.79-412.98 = 2.57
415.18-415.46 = 2.37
